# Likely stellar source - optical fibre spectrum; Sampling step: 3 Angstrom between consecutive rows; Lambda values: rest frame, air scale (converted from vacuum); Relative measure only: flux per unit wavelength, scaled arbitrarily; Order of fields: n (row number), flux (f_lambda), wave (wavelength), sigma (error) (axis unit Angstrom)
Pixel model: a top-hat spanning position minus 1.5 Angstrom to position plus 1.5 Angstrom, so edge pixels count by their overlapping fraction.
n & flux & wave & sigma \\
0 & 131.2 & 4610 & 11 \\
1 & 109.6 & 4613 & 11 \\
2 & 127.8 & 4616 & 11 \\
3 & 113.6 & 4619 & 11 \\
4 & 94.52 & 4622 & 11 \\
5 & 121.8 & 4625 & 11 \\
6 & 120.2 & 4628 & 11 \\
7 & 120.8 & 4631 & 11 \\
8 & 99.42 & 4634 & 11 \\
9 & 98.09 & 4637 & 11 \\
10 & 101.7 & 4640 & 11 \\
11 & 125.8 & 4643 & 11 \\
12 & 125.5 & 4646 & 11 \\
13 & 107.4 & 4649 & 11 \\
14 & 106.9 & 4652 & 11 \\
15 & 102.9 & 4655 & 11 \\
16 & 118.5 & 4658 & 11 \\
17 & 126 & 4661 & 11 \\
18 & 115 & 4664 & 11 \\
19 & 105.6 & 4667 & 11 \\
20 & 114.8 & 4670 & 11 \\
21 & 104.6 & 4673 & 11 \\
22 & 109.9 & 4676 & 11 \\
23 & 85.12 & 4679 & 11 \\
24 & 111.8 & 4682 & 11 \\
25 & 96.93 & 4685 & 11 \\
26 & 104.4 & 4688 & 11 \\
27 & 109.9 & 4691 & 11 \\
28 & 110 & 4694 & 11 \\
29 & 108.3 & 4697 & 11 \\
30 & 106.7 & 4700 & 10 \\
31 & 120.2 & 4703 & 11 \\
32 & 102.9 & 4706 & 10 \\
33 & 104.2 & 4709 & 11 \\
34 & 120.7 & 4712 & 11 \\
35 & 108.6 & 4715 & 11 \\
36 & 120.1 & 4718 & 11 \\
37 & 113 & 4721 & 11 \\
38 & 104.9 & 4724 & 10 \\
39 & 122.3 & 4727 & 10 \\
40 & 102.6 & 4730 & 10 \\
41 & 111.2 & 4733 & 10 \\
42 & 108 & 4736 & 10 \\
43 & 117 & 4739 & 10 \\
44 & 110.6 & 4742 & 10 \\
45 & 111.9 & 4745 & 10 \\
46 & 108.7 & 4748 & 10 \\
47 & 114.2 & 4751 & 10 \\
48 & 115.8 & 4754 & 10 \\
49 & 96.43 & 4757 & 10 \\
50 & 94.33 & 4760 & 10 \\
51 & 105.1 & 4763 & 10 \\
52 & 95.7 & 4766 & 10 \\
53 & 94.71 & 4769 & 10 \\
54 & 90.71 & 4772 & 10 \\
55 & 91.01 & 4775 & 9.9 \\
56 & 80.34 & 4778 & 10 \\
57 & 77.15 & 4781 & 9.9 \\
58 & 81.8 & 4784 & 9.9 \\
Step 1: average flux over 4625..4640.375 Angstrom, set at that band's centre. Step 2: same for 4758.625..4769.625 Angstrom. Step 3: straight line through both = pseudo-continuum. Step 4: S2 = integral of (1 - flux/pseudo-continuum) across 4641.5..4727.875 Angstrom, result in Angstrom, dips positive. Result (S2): -4.7 Angstrom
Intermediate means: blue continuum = 110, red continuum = 97.7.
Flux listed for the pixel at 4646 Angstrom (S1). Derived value 125.5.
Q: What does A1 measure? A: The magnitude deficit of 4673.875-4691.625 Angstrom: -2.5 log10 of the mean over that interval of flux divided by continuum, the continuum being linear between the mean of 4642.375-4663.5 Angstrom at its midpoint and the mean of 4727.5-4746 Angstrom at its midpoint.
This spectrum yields 0.11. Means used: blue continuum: 116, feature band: 103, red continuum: 111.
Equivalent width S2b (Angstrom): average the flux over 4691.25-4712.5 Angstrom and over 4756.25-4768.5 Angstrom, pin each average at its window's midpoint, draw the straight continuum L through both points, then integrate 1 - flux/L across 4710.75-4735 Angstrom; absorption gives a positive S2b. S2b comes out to -1.6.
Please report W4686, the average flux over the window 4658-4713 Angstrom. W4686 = 109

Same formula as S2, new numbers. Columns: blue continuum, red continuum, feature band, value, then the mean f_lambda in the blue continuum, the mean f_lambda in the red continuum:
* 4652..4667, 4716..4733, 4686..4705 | 0.60 Angstrom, 114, 112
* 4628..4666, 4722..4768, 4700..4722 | -0.59 Angstrom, 113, 108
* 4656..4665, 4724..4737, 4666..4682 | 1.74 Angstrom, 119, 110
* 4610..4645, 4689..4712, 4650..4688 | 1.06 Angstrom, 113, 110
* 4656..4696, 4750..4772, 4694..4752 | -3.78 Angstrom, 109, 101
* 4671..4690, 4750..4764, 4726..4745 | -1.36 Angstrom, 103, 105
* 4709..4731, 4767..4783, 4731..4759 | -2.51 Angstrom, 113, 86.9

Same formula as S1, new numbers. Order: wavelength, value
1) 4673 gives 104.6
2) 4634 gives 99.42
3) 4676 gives 109.9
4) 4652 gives 106.9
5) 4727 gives 122.3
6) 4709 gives 104.2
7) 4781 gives 77.15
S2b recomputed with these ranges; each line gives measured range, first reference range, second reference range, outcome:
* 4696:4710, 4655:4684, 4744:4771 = -0.2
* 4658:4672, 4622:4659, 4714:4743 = -0.5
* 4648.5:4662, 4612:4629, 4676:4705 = -0.2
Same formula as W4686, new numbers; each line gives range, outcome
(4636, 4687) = 109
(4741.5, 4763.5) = 107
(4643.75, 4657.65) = 112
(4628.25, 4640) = 107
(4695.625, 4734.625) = 111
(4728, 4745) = 110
